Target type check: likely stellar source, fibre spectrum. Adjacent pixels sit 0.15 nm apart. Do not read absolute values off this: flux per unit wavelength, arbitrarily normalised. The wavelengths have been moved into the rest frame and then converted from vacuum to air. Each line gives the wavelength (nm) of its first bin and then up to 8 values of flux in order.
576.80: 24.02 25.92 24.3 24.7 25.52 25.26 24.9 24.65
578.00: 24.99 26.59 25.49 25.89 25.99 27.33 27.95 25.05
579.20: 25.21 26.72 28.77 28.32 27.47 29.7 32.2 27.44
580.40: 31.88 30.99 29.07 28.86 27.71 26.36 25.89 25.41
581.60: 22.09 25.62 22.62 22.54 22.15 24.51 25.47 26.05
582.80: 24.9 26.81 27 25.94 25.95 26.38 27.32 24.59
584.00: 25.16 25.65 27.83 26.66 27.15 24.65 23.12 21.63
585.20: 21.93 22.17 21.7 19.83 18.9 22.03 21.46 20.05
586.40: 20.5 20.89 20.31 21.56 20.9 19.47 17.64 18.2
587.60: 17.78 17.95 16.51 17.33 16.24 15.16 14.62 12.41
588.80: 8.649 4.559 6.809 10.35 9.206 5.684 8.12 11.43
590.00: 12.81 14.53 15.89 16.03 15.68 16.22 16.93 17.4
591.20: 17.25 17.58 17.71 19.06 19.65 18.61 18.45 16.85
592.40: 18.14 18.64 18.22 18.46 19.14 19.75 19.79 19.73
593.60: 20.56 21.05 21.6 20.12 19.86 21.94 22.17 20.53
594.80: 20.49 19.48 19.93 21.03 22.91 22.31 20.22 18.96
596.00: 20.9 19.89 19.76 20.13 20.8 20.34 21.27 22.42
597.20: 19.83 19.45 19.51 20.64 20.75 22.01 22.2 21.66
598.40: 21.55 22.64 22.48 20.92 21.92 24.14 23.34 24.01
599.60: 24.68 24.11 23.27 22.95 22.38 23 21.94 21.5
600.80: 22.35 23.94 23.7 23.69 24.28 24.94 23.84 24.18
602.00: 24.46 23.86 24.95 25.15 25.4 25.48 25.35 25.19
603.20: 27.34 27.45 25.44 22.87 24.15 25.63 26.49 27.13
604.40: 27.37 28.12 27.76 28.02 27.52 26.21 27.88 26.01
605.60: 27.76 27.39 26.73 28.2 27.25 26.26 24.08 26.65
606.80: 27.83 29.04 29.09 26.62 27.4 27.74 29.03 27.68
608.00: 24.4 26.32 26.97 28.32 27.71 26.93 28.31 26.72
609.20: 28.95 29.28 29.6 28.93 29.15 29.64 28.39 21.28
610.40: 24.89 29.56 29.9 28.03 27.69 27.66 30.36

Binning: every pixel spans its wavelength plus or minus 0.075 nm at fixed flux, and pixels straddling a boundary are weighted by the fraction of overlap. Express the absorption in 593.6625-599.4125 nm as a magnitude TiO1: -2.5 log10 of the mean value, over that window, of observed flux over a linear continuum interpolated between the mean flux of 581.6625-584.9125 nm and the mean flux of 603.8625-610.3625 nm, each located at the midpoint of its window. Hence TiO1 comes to 0.25 mag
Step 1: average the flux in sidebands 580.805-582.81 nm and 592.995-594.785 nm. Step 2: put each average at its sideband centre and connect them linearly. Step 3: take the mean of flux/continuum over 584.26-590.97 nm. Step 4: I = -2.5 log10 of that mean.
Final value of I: 0.31 mag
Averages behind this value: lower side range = 25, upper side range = 20.6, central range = 17.3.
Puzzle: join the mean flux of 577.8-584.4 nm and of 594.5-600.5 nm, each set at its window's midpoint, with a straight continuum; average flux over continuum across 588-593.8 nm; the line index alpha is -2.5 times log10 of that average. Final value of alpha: 0.45 mag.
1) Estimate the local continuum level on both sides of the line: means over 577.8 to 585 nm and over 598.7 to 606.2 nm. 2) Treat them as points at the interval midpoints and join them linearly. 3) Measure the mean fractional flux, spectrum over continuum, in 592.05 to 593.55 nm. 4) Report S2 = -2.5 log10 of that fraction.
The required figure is 0.34 mag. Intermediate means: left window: 26.4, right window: 25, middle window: 18.8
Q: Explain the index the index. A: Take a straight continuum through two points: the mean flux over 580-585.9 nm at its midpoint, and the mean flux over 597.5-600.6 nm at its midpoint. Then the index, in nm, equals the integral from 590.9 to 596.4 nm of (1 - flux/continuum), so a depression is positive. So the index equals 0.89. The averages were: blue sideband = 25.4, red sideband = 22.4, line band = 19.6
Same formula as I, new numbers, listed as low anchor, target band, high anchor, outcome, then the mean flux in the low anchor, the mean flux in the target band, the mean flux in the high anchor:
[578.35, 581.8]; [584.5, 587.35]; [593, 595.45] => 0.152 mag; 27.5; 21.4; 20.6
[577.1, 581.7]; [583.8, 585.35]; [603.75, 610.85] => 0.096 mag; 26.9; 24.7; 27.4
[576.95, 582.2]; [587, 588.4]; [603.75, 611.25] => 0.456 mag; 26.5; 17.6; 27.4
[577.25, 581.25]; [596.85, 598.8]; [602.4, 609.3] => 0.259 mag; 27.3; 21.3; 26.9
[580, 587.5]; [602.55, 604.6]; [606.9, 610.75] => 0.045 mag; 24.3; 25.9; 27.7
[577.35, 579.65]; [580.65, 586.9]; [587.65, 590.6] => -0.249 mag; 26.1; 24.2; 12.5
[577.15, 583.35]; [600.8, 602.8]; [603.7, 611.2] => 0.119 mag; 26.4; 24.4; 27.4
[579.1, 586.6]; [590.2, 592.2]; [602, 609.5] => 0.431 mag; 25.3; 17.4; 26.8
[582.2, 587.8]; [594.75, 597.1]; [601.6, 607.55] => 0.201 mag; 23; 20.7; 26.4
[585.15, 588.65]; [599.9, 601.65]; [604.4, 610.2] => 0.078 mag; 19.1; 23.2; 27.6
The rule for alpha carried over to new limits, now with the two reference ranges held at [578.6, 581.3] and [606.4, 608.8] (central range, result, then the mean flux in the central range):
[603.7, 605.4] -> 0.02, 26.9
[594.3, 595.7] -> 0.29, 21.1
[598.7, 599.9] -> 0.18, 23.2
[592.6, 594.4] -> 0.36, 20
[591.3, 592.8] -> 0.45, 18.3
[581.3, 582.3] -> 0.19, 23.6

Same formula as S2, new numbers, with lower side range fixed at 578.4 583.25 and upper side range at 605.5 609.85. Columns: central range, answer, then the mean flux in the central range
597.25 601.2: 0.22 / 22.3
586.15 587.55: 0.32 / 19.9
